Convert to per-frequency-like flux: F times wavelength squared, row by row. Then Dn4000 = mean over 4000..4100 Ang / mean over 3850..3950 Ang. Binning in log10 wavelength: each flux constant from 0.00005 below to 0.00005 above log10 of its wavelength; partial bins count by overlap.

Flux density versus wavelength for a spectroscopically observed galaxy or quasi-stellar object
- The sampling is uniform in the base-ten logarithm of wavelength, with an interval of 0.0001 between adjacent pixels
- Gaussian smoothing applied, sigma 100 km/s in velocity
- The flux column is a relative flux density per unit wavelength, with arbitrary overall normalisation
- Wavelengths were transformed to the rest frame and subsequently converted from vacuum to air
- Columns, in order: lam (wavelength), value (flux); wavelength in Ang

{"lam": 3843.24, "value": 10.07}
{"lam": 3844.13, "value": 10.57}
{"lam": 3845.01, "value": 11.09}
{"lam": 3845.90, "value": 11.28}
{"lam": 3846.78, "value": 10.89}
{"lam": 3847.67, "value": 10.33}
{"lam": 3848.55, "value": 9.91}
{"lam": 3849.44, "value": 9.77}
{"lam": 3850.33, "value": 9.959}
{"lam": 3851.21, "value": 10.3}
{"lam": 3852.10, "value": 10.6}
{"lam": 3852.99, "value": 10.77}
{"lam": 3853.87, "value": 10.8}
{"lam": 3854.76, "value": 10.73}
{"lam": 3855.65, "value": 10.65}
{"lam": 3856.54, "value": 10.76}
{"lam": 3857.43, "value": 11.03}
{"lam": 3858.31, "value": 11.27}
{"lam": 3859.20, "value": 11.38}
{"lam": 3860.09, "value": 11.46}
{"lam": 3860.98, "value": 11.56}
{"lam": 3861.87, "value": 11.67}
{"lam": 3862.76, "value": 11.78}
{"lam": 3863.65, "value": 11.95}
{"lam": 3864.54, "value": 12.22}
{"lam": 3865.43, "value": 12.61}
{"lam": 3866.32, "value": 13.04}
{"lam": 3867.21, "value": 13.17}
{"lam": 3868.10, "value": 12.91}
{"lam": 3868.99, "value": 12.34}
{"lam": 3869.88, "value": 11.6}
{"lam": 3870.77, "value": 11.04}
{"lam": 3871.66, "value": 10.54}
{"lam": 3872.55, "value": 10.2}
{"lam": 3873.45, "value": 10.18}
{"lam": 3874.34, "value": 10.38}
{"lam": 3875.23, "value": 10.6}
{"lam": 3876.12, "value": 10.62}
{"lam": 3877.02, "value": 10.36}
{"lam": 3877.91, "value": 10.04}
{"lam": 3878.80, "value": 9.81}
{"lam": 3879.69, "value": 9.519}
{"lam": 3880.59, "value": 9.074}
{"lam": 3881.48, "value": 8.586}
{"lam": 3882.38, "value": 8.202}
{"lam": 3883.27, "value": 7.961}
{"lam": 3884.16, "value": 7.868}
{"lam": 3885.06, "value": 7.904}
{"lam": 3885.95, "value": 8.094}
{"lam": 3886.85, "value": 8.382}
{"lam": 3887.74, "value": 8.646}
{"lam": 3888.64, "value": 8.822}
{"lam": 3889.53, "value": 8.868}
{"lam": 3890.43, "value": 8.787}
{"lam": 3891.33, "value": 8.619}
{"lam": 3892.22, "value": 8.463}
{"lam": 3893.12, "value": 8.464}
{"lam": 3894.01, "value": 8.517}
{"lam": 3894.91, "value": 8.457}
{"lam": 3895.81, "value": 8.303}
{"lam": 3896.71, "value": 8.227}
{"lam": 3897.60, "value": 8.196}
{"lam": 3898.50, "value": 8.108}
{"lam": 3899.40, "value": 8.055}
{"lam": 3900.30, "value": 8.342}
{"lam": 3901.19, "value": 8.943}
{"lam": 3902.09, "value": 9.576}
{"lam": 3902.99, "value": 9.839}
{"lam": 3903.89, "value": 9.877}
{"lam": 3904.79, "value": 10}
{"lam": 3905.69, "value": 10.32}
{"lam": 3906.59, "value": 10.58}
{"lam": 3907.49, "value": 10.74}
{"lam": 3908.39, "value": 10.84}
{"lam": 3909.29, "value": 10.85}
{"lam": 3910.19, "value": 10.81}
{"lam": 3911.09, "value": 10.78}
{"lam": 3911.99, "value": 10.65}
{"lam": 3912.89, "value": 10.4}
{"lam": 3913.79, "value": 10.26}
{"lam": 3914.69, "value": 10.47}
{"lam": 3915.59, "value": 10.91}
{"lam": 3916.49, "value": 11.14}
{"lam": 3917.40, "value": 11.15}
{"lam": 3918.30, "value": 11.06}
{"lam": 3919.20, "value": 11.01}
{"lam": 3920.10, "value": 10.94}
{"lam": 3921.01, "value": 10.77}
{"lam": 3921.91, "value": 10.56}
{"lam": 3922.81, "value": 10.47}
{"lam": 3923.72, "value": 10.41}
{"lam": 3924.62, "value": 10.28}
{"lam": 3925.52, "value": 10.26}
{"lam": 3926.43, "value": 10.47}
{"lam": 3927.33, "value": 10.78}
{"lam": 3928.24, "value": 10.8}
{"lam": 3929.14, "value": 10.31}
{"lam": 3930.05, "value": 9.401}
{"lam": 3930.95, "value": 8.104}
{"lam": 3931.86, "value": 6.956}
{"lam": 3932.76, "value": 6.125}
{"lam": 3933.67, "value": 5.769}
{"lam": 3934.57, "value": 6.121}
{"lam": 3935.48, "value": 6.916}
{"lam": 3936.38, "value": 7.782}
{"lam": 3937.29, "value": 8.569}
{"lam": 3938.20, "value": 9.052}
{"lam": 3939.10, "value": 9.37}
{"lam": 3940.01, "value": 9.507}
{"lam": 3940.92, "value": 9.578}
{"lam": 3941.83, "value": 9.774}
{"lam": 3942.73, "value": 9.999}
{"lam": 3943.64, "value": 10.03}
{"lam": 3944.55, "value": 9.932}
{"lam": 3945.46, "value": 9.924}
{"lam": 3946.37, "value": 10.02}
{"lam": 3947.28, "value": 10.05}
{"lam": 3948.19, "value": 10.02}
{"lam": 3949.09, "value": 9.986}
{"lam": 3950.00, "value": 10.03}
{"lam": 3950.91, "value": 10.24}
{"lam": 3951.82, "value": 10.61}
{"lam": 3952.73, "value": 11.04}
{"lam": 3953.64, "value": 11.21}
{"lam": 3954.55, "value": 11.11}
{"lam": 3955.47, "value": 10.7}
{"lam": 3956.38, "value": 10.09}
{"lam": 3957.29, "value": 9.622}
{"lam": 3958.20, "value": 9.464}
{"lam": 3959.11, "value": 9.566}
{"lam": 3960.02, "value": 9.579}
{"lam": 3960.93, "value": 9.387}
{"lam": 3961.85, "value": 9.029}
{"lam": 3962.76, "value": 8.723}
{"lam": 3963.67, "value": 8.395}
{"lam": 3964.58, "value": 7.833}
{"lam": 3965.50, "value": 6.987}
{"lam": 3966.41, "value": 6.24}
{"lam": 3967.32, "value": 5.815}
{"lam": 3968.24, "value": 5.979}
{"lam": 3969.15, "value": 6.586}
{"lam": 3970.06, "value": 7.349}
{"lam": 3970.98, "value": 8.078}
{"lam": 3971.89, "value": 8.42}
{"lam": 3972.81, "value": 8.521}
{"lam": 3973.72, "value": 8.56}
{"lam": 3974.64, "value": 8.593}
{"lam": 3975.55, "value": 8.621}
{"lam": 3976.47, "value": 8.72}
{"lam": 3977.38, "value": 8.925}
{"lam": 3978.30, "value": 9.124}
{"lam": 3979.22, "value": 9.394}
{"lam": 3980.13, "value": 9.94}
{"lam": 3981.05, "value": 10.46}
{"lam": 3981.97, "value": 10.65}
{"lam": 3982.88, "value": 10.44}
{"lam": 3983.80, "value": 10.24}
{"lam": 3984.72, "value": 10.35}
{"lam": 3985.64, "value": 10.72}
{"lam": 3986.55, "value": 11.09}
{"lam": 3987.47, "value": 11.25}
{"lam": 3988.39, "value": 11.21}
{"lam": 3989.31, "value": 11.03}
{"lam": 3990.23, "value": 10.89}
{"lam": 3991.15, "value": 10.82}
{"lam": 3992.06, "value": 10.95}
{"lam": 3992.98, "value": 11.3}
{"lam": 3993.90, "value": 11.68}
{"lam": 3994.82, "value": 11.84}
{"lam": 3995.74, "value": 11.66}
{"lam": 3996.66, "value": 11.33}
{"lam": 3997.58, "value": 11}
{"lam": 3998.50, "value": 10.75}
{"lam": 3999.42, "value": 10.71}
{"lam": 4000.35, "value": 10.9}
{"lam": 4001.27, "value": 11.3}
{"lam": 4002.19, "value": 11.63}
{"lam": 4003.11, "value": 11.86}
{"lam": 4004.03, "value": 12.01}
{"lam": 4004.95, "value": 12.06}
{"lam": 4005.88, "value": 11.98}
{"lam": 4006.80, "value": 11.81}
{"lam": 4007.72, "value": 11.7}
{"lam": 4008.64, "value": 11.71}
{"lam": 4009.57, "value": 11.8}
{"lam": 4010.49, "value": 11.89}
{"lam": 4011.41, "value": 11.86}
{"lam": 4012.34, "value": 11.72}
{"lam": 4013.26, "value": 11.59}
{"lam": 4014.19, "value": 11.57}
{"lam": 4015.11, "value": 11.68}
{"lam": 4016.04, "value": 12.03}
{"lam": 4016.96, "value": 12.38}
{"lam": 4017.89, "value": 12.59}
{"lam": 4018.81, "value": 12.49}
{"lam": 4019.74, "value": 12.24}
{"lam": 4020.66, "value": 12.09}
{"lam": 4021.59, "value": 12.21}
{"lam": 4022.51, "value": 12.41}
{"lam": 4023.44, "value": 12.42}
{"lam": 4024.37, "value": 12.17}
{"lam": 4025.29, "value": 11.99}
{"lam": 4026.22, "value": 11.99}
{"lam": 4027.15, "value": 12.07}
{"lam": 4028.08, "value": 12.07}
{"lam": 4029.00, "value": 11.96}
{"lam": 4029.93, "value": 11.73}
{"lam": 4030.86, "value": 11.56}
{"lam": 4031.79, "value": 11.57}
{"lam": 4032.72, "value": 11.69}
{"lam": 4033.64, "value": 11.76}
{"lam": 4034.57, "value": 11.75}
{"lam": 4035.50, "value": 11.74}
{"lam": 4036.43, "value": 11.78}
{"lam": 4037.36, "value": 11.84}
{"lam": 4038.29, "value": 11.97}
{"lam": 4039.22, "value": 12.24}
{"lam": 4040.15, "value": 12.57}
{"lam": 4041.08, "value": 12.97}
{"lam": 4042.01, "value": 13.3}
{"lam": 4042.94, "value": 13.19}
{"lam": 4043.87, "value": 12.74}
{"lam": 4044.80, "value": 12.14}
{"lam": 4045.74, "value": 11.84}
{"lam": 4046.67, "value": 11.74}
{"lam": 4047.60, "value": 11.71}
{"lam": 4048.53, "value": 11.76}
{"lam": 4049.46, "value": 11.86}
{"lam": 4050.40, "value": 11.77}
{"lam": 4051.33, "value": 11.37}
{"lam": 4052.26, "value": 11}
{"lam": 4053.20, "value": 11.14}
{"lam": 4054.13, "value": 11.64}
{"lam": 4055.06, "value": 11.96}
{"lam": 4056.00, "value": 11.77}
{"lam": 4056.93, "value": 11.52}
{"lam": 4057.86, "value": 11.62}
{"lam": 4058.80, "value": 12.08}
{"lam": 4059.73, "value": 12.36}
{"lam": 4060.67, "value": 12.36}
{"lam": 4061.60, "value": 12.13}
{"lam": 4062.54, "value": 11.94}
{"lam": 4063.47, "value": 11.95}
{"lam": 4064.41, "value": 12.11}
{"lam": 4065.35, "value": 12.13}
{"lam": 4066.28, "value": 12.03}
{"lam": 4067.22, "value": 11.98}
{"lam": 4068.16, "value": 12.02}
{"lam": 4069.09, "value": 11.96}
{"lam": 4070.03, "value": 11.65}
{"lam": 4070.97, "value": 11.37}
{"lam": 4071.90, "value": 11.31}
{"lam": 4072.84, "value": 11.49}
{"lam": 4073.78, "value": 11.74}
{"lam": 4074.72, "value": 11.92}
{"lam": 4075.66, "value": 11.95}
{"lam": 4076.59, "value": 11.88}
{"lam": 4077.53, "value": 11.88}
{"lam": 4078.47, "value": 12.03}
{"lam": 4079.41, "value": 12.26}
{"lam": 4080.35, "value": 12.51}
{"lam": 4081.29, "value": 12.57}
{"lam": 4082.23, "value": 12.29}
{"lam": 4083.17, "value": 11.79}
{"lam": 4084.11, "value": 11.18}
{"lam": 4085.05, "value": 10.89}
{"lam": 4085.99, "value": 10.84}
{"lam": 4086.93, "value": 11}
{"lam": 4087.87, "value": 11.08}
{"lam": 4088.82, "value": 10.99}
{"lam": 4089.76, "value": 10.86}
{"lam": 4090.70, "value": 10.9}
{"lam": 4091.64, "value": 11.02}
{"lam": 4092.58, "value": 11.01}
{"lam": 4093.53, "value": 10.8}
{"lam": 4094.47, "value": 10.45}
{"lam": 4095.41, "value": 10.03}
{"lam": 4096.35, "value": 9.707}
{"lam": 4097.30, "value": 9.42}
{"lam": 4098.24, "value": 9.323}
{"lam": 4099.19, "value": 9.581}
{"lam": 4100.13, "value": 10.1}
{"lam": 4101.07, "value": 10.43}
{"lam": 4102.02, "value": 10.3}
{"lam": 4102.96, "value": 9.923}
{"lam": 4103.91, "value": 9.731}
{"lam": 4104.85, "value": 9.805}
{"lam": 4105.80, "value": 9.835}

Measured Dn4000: 1.28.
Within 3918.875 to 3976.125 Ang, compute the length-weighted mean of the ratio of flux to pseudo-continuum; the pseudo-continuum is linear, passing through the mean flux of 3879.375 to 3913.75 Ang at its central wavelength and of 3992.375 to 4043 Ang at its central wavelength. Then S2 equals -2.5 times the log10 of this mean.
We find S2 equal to 0.12 mag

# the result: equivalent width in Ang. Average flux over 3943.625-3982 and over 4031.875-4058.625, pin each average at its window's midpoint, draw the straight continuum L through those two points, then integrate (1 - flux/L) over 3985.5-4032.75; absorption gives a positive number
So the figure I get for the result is -4.34 Ang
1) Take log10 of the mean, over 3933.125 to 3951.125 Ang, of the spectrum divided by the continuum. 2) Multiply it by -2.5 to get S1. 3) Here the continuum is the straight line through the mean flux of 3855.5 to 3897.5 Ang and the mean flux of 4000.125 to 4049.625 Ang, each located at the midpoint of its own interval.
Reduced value 0.20 mag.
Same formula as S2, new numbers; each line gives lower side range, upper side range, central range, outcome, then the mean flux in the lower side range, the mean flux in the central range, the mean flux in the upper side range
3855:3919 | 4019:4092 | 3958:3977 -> 0.33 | 10.1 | 8.1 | 11.9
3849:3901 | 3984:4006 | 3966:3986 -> 0.26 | 10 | 8.71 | 11.2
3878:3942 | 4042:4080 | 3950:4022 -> 0.03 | 9.32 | 10.4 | 11.9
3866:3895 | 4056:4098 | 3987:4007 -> -0.06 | 9.7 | 11.4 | 11.5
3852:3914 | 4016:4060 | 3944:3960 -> 0.08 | 10.1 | 10.2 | 12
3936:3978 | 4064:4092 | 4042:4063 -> -0.08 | 9.08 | 11.9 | 11.7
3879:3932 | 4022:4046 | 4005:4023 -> -0.02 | 9.56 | 12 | 12.1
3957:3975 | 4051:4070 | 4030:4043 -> -0.11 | 8.12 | 12.1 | 11.9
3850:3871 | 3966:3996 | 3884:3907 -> 0.24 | 11.5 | 8.79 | 9.55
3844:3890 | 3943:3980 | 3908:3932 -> -0.08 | 10.5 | 10.4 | 9.07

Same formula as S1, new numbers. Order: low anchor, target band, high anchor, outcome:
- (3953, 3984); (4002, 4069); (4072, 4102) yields -0.183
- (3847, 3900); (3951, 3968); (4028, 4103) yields 0.170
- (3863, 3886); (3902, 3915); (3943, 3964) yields -0.018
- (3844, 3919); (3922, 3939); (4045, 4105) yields 0.180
